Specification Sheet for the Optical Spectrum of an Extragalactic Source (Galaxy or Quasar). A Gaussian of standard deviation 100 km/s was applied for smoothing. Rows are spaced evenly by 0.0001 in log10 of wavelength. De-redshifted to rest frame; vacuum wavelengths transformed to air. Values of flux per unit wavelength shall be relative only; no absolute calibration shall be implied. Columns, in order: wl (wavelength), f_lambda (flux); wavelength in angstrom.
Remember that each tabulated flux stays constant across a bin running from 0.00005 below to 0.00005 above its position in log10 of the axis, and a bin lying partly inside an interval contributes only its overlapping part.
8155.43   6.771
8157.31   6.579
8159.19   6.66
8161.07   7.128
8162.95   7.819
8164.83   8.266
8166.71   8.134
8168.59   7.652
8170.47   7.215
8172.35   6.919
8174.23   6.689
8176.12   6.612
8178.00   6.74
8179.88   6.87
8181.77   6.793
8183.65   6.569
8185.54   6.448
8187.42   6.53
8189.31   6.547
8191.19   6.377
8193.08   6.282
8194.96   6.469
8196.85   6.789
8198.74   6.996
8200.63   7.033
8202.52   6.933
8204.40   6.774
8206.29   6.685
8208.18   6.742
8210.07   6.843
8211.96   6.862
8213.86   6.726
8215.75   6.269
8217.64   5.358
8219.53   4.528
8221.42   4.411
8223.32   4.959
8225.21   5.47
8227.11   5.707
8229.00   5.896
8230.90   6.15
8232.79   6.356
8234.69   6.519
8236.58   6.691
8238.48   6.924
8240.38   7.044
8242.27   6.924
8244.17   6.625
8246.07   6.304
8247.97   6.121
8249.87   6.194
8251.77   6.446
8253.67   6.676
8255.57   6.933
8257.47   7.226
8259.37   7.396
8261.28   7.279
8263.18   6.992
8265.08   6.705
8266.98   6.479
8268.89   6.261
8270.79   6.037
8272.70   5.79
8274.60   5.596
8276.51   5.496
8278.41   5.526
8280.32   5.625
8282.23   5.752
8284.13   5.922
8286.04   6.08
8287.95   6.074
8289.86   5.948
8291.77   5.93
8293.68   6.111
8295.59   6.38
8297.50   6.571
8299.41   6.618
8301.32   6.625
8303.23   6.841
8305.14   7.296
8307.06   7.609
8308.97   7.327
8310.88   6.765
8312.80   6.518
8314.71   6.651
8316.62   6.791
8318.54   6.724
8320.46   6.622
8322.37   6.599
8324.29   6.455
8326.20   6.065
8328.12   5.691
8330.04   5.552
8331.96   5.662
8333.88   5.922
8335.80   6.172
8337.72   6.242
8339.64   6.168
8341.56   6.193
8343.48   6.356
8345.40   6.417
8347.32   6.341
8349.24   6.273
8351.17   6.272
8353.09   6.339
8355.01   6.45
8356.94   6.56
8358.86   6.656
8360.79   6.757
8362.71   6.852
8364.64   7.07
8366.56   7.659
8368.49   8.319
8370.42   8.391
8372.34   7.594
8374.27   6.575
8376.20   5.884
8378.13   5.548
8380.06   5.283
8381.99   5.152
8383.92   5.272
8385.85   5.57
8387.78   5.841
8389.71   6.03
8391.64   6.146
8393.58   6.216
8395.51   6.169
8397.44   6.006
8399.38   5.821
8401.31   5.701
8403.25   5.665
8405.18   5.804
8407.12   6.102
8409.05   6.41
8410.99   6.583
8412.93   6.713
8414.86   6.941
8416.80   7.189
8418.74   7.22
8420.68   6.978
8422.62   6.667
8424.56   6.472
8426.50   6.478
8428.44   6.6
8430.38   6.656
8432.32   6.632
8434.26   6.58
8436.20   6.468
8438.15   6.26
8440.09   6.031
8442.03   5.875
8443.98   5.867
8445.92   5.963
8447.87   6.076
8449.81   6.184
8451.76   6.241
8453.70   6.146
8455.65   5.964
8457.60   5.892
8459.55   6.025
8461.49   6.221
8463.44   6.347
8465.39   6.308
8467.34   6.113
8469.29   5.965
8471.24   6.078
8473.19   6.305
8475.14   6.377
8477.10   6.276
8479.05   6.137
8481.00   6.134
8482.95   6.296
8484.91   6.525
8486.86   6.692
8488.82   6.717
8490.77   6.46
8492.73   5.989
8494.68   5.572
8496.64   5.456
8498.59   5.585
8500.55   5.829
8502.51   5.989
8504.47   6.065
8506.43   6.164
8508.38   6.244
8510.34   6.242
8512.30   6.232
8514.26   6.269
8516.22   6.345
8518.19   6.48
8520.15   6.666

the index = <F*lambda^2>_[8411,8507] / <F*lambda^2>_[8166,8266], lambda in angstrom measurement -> 1.0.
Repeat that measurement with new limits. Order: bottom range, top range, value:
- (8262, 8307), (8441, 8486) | 1.03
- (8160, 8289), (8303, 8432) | 1.03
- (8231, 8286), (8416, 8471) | 1.03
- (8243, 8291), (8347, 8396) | 1.05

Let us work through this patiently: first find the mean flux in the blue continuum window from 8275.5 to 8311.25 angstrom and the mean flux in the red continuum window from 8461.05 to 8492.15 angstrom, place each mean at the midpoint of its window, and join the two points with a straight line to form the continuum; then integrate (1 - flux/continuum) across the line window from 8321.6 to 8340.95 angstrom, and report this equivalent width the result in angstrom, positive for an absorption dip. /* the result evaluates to 0.9 angstrom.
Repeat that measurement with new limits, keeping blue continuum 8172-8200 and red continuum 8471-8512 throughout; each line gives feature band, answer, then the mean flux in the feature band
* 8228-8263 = -0.60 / 6.66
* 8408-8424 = -1.41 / 6.82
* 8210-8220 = 0.74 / 6.11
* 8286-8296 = 0.62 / 6.07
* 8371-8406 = 2.13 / 5.93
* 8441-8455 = 0.39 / 6.05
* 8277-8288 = 1.17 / 5.8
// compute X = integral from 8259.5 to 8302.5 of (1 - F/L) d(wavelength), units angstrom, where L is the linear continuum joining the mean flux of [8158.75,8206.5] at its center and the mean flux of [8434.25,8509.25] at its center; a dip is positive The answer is 3.0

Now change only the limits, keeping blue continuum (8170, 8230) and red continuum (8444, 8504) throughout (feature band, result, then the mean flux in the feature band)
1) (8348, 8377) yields -3.2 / 6.91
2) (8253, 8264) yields -1.4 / 7.09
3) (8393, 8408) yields 0.6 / 5.93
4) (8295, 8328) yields -2.3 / 6.71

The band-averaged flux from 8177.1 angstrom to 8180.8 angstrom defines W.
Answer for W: 6.81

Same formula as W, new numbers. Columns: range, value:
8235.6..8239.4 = 6.81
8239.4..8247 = 6.73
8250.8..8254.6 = 6.56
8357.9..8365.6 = 6.84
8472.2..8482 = 6.25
